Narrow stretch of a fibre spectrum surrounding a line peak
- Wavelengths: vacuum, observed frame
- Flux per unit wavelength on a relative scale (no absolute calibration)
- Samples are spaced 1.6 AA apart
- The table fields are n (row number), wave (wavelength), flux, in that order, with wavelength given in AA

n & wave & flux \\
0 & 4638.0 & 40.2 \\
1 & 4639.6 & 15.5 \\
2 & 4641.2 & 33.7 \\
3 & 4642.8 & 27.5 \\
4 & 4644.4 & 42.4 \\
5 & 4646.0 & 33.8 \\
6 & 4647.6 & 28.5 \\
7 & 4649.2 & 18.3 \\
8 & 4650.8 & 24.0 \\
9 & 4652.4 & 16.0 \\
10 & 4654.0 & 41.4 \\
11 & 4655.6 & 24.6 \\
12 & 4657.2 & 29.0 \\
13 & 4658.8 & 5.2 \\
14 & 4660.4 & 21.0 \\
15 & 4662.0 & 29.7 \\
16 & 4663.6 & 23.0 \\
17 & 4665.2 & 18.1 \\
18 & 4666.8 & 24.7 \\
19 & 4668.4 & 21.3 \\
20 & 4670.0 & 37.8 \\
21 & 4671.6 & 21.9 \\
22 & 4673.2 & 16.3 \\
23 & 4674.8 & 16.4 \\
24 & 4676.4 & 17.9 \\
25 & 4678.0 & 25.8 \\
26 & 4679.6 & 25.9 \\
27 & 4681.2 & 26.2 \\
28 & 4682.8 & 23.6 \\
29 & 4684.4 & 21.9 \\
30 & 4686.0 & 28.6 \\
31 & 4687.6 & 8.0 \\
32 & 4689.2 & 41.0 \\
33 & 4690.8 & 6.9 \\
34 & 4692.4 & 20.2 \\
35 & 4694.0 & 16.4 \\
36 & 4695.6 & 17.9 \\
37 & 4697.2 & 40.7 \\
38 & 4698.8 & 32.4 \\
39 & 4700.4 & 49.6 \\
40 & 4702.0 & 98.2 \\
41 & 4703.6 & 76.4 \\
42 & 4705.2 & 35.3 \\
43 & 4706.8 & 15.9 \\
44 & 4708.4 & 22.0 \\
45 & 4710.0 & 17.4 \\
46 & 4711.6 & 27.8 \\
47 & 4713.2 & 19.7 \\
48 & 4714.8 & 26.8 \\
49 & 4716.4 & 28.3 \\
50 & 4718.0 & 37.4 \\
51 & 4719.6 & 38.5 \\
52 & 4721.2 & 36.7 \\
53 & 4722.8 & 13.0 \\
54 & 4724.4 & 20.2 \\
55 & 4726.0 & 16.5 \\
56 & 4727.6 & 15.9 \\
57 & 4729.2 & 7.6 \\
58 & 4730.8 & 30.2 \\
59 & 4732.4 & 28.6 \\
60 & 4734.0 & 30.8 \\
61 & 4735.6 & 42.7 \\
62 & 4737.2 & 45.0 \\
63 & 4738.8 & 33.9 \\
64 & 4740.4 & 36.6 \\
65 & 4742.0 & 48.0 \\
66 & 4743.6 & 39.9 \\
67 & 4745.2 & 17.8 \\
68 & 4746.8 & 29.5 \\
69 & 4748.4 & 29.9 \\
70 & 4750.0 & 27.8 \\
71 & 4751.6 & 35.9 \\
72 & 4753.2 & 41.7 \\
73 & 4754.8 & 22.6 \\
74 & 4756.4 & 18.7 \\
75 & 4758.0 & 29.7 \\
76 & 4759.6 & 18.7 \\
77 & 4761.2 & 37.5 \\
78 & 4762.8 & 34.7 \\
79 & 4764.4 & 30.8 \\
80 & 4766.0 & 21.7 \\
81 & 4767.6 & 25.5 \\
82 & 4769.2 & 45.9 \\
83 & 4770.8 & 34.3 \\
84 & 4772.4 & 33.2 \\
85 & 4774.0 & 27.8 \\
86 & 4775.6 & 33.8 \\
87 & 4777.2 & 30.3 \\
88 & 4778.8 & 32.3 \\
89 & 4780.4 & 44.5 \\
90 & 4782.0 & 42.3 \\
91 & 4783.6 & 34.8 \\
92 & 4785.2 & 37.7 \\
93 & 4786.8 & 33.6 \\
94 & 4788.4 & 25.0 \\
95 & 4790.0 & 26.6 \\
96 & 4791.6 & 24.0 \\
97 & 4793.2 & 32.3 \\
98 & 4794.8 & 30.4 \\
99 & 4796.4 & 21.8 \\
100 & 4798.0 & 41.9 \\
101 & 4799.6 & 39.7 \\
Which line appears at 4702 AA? [O II] 3727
